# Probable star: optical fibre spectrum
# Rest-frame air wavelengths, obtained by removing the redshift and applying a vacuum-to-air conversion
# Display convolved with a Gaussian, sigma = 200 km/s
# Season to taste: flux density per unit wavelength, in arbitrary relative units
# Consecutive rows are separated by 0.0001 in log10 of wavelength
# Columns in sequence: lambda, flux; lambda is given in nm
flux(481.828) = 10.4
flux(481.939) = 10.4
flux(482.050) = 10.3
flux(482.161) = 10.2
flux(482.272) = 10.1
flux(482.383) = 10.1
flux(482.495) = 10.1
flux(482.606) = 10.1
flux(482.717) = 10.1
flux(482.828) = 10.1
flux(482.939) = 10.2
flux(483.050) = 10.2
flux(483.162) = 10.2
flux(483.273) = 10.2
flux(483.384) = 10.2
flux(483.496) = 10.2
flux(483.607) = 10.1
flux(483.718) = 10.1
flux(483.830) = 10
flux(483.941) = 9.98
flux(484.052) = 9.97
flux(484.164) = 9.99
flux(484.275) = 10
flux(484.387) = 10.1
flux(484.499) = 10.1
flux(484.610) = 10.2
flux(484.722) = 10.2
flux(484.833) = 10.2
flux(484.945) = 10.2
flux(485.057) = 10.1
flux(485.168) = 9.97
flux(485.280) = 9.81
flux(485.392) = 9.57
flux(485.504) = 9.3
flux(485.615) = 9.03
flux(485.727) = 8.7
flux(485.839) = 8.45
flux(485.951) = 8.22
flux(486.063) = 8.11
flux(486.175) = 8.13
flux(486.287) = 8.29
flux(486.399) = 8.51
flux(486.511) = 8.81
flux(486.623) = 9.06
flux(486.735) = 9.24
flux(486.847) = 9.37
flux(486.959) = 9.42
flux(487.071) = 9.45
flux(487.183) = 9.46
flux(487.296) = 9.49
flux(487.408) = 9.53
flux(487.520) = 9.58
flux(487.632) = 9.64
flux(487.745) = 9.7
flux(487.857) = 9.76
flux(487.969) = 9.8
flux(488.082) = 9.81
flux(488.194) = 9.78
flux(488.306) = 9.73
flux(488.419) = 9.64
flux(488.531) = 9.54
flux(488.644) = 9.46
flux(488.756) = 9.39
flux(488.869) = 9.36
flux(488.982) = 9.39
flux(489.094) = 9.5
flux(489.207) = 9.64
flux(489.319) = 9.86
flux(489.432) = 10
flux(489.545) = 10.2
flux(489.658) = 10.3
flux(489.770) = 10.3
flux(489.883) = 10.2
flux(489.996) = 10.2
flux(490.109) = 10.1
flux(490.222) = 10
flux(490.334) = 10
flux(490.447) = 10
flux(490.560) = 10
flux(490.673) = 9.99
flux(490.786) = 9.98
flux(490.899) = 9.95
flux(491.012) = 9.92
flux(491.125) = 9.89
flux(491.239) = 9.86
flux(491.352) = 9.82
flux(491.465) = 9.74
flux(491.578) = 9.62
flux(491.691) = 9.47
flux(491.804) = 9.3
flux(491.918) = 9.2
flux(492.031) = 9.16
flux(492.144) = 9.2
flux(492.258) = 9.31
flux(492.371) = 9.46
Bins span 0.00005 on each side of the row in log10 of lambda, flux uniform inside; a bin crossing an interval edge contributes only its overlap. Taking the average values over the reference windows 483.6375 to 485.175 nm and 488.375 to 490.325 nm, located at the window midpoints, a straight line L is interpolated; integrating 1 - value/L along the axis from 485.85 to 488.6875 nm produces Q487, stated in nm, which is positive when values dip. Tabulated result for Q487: 0.20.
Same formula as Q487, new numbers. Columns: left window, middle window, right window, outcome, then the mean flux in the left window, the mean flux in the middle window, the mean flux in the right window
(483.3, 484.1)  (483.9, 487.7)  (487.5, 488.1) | 0.186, 10.1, 9.41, 9.71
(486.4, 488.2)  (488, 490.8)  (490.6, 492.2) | -0.086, 9.46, 9.85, 9.65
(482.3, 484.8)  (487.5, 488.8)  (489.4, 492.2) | 0.038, 10.1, 9.66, 9.86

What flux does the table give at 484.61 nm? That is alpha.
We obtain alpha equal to 10.2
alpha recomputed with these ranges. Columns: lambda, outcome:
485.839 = 8.45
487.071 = 9.45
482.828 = 10.1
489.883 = 10.2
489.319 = 9.86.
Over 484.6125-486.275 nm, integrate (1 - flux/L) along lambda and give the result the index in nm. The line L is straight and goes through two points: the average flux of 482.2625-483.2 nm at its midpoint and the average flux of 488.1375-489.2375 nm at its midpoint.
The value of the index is 0.10 nm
